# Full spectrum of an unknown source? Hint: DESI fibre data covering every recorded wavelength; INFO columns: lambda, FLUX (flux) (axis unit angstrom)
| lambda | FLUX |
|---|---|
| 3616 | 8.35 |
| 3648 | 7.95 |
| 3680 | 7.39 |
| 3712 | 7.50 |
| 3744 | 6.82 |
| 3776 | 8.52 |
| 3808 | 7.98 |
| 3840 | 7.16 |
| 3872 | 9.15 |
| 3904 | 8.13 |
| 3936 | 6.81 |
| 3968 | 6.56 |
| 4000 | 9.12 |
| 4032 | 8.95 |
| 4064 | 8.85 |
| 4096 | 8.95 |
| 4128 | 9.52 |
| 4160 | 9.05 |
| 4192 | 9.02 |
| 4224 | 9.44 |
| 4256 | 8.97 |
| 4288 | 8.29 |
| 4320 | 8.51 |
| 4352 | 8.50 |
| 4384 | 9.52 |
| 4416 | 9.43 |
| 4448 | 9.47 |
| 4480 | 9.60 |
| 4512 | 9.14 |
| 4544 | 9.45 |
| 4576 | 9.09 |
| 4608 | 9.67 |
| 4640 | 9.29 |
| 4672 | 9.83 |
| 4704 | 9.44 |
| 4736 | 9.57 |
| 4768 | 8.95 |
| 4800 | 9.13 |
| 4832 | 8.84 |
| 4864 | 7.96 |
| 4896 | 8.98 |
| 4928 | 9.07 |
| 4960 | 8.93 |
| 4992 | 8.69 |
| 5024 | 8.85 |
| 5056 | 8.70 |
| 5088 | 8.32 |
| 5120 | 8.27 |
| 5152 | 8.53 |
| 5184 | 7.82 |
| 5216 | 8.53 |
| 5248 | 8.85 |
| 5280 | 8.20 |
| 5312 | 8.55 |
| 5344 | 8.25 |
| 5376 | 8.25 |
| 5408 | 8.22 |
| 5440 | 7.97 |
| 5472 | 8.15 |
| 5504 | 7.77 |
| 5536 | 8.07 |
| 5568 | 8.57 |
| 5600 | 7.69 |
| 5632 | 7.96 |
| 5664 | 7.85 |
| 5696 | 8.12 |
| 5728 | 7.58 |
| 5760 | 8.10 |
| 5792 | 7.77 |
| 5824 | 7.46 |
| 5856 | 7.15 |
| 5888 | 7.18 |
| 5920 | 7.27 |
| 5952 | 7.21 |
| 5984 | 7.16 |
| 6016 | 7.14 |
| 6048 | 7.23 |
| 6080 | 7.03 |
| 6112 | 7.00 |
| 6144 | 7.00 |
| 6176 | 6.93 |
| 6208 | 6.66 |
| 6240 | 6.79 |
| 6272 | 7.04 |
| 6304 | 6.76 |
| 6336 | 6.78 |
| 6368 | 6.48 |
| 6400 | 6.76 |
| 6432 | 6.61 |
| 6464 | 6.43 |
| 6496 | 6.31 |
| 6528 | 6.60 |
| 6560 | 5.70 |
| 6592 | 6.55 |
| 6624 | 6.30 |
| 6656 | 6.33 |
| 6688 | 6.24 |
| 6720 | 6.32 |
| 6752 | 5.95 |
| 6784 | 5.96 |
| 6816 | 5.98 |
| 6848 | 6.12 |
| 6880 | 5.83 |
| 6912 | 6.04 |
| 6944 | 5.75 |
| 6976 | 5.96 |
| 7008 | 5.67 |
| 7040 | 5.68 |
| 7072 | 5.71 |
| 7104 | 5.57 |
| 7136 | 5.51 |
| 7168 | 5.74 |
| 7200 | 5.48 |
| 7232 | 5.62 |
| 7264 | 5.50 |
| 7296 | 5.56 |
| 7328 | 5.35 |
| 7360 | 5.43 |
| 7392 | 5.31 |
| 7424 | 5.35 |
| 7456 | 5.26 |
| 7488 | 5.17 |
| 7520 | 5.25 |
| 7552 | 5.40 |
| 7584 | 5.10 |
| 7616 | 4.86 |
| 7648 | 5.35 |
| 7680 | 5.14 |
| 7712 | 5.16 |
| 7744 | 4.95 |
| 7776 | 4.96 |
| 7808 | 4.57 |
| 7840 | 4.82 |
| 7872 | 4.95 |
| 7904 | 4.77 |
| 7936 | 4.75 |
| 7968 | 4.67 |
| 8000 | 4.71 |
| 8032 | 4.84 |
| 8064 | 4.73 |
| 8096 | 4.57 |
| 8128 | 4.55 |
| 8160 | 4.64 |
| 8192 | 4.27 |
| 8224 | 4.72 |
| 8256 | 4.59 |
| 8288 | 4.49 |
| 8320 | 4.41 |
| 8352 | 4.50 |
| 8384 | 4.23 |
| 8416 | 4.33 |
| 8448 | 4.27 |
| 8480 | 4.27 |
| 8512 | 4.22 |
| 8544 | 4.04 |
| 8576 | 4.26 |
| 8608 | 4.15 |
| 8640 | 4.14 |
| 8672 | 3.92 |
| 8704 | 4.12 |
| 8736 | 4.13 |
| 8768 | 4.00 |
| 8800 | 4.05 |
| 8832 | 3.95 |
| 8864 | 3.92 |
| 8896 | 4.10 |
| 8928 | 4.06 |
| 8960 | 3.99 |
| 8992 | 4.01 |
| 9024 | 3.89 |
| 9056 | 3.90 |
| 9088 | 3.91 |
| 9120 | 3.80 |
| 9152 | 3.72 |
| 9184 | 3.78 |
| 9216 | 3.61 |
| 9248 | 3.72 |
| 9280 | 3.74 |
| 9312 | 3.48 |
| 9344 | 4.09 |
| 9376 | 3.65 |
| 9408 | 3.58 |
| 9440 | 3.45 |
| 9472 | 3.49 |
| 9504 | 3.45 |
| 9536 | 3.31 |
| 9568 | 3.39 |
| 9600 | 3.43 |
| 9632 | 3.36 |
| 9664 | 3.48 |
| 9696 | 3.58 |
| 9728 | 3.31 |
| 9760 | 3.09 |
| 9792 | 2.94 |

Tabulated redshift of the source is 0.000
